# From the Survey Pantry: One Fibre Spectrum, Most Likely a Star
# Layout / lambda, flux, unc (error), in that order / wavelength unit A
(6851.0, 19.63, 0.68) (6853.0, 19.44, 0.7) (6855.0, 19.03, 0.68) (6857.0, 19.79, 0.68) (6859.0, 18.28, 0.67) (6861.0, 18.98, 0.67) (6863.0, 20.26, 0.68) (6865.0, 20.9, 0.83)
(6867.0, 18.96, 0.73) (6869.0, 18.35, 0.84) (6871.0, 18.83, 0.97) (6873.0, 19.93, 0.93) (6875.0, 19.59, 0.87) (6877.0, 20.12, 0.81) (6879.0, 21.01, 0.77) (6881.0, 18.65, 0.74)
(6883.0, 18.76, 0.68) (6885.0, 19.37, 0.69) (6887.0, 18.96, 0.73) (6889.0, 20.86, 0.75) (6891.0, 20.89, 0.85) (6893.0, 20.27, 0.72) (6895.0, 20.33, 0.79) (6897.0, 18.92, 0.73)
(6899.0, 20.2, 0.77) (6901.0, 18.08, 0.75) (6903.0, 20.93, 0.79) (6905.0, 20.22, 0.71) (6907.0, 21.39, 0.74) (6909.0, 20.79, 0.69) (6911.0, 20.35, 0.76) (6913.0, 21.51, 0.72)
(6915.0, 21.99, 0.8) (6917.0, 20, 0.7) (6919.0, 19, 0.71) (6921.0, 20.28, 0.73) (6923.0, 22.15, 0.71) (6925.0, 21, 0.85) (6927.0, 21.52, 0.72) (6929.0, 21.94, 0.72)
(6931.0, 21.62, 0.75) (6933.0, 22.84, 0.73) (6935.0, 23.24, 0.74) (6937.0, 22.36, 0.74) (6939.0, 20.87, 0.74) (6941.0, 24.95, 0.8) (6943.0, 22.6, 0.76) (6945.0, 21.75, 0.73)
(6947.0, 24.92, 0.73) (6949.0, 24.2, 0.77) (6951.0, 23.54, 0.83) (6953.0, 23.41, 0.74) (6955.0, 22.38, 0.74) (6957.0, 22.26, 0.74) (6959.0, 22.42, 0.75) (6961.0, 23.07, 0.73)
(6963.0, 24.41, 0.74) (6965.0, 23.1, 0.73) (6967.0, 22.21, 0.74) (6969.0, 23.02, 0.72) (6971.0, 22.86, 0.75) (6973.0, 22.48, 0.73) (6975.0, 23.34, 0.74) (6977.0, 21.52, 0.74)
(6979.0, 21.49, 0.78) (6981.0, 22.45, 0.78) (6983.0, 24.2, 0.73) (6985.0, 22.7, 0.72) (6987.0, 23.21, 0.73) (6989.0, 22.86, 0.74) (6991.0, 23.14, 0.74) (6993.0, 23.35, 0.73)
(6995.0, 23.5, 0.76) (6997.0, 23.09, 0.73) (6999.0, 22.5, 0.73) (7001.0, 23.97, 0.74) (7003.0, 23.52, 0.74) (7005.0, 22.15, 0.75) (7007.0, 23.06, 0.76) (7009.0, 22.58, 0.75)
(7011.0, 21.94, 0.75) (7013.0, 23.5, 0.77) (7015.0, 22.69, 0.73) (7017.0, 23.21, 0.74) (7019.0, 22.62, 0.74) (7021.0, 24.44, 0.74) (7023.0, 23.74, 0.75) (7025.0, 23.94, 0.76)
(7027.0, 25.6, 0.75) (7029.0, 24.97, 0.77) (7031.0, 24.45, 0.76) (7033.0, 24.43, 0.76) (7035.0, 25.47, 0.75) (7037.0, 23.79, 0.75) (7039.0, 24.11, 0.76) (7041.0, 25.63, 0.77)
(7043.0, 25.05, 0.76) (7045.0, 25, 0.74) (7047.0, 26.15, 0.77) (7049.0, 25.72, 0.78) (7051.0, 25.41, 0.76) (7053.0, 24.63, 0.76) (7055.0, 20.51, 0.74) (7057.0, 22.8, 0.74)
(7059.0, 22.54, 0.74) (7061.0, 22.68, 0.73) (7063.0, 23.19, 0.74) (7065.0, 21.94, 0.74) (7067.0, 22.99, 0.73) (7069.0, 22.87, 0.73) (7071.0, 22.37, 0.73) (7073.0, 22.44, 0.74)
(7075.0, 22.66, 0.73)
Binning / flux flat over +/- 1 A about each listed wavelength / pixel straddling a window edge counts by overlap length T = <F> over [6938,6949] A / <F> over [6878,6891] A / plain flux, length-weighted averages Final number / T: 1.2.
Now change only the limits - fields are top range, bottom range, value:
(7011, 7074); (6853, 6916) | 1.20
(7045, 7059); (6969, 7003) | 1.05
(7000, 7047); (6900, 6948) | 1.11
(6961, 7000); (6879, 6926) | 1.13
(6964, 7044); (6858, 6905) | 1.19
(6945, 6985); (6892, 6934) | 1.11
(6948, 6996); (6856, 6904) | 1.17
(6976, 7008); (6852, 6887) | 1.18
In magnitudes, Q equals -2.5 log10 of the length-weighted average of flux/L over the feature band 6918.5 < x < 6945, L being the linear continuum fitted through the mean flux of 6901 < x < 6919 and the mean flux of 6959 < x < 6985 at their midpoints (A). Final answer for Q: -0.03 mag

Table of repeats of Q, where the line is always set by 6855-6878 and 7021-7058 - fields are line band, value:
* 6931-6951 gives -0.07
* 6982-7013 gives 0.01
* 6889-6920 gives 0.01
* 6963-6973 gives -0.02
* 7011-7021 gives 0.04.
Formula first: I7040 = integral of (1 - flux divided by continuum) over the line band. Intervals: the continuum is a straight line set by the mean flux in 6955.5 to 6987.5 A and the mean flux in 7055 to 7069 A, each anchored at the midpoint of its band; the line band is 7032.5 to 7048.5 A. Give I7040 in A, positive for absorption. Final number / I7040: -1.7 A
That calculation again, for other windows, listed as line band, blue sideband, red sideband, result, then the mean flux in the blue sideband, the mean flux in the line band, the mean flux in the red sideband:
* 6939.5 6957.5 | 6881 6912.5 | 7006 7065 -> -1.5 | 20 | 23.3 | 23.9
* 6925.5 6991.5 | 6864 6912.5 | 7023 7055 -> -1.9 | 19.9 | 22.8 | 24.8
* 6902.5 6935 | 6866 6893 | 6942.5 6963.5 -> 0.5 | 19.6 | 21.2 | 23.2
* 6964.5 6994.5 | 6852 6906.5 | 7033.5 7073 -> -1.0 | 19.6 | 22.8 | 23.8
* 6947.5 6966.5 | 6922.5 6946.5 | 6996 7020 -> -0.6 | 22.3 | 23.2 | 22.9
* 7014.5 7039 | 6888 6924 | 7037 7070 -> -1.0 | 20.5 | 24.1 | 23.8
